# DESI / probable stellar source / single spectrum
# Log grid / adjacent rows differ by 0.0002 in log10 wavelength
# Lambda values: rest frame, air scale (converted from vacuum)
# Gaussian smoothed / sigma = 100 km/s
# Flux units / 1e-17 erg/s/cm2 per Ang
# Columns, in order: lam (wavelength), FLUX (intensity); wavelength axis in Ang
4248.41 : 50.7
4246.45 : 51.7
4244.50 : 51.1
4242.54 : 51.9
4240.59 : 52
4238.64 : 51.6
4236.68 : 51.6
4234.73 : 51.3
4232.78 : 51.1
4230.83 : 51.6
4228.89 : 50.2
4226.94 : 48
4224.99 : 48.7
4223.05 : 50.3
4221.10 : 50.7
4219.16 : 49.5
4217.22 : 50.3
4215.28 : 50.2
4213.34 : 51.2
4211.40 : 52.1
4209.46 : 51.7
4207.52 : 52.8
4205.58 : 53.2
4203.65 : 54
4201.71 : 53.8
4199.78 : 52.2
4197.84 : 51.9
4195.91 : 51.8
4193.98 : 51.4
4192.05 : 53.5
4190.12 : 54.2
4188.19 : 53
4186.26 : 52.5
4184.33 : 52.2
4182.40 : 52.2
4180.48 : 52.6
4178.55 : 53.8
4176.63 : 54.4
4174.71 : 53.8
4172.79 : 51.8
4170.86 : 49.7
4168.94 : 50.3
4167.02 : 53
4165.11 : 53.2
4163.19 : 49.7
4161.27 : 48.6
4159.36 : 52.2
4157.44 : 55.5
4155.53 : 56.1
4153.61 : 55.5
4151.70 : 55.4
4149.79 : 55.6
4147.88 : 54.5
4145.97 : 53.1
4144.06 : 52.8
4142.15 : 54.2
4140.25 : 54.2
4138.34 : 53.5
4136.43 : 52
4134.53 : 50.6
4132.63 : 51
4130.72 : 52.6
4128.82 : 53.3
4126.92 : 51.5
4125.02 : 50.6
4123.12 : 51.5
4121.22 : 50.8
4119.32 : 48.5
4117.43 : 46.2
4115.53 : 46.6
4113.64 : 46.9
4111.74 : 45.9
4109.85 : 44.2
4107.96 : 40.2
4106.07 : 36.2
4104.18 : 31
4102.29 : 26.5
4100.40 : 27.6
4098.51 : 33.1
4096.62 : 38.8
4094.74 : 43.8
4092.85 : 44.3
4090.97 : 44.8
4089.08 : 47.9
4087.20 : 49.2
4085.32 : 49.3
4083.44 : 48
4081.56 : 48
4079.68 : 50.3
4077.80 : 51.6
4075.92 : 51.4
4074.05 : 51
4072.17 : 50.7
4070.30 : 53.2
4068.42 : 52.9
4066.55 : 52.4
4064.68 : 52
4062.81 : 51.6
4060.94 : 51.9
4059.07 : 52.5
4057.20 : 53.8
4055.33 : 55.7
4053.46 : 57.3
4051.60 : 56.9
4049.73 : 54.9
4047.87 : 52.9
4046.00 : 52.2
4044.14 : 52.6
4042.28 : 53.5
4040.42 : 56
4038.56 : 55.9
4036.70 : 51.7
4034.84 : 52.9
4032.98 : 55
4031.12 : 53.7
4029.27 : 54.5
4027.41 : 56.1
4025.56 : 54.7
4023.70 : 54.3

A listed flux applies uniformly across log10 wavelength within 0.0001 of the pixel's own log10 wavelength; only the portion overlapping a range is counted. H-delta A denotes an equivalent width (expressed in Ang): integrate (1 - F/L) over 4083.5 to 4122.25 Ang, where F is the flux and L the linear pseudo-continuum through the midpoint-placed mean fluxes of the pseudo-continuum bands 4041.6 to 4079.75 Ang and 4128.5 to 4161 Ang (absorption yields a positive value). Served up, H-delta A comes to 8.0 Ang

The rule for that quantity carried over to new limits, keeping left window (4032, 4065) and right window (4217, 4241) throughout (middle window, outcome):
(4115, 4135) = 0.8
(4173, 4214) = -1.3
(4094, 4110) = 5.4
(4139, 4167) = -0.9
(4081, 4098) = 2.4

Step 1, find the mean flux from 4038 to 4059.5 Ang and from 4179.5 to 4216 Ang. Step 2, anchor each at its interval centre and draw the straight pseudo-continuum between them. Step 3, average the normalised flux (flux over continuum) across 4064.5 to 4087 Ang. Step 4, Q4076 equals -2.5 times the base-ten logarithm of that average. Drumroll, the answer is 0.07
